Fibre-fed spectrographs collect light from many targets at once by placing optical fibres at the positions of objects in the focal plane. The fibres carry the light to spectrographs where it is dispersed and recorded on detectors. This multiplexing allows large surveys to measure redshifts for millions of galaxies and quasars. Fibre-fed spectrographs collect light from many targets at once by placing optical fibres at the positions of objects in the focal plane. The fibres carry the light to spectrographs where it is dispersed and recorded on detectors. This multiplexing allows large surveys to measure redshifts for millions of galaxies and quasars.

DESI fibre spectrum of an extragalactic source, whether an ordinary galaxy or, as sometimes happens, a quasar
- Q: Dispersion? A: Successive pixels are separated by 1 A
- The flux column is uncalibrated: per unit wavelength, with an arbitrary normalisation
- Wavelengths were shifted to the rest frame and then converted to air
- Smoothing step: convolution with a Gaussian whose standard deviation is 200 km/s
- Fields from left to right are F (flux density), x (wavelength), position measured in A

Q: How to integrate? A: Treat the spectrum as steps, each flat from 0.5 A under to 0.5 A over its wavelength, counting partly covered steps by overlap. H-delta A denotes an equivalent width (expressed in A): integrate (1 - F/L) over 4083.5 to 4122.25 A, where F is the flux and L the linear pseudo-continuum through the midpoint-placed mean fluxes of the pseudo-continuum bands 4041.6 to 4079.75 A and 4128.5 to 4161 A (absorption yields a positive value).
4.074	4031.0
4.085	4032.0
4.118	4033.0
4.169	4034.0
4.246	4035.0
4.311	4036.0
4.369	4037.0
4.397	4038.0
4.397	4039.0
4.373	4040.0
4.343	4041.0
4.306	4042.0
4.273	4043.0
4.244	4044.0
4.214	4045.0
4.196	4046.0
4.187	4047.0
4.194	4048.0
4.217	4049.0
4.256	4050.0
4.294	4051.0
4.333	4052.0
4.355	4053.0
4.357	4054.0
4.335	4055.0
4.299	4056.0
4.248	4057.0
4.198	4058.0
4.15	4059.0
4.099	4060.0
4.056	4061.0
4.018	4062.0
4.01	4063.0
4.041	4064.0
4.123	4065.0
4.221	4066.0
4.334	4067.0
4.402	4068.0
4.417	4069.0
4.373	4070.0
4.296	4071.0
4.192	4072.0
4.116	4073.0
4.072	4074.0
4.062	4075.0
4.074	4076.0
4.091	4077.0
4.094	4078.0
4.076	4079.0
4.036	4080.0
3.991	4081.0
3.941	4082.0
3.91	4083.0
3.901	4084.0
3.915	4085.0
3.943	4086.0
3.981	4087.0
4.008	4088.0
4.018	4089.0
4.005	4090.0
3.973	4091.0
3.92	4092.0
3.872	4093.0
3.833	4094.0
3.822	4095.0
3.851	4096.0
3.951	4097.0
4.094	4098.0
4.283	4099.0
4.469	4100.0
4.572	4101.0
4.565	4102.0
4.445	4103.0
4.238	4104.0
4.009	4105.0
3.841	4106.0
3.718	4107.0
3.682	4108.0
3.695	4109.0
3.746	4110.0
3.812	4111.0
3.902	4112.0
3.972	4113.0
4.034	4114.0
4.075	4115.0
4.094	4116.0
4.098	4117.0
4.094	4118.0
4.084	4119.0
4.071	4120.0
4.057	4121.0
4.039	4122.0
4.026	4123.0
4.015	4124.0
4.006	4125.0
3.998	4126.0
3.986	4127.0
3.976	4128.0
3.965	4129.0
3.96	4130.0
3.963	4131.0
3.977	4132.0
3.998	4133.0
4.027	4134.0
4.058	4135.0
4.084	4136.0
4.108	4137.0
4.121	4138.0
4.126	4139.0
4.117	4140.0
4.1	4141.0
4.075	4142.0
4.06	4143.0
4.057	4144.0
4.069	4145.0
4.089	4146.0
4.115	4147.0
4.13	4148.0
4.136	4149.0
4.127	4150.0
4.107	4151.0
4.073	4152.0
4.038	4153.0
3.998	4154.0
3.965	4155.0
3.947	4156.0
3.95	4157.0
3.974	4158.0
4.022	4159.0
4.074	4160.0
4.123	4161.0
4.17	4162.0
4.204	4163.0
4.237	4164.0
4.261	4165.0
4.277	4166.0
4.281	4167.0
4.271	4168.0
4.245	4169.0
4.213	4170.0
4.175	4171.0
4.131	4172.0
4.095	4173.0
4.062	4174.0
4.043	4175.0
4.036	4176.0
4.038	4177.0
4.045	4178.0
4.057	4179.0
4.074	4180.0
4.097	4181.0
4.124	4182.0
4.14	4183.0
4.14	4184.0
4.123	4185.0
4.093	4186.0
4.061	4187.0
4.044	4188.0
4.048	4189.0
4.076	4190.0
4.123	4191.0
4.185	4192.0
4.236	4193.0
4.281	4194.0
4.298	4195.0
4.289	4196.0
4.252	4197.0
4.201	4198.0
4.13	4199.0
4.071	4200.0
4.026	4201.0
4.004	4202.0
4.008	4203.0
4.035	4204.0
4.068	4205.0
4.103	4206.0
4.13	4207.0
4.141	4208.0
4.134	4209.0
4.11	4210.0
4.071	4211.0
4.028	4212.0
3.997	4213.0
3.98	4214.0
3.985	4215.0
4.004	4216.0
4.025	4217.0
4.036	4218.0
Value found 1.0 A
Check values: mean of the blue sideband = 4.2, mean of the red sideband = 4.05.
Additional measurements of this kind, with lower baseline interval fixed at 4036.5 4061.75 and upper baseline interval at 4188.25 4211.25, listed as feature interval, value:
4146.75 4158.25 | 0.3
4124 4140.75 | 0.6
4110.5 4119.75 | 0.4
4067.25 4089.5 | 0.8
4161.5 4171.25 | -0.2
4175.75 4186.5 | 0.2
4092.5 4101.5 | 0.3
